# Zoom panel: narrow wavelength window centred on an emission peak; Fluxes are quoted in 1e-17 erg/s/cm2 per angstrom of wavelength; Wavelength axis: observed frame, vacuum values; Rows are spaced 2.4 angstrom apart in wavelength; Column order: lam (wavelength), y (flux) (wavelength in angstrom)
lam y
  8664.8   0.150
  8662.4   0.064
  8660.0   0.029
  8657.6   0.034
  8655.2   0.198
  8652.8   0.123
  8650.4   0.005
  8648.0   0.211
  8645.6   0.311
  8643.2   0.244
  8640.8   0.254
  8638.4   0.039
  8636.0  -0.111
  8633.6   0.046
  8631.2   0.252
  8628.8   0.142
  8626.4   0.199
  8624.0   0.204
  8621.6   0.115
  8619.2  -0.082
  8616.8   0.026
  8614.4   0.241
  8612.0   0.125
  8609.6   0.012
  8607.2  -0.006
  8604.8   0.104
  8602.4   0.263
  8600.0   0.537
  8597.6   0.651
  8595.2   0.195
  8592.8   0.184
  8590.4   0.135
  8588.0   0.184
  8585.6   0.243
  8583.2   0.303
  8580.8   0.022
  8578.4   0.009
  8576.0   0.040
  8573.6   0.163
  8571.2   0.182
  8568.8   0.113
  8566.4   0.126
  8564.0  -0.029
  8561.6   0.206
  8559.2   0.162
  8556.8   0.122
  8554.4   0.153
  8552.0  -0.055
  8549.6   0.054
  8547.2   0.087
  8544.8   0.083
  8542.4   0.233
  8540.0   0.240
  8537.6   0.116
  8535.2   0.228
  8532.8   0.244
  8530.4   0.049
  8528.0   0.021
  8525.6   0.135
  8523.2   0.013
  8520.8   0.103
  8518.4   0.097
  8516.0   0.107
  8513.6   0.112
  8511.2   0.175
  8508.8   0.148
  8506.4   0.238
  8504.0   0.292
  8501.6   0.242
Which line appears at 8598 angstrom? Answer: Hgamma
